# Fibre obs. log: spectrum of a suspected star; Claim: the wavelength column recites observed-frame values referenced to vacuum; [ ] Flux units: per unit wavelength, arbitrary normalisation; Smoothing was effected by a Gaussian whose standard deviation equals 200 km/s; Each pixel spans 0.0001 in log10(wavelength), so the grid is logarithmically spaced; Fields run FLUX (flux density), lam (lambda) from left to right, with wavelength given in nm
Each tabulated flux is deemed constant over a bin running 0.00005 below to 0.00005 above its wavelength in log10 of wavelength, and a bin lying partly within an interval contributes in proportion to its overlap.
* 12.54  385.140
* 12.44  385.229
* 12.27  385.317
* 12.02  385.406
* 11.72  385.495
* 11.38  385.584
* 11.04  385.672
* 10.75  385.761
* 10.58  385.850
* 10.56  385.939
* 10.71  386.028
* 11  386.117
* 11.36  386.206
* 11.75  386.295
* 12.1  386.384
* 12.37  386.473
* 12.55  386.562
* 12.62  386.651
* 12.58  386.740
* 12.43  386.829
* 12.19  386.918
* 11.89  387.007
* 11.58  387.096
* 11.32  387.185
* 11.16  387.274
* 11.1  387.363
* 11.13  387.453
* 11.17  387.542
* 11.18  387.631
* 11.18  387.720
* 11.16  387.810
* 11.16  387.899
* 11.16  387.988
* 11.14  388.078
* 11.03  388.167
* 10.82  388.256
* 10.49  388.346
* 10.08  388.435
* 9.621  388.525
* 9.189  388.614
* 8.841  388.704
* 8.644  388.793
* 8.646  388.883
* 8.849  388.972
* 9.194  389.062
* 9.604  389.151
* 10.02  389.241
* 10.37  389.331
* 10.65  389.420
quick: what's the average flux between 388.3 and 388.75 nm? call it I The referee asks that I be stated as 9.64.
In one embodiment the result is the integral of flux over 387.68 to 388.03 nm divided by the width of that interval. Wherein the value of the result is 11.2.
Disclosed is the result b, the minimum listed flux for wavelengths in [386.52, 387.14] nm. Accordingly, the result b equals 11.58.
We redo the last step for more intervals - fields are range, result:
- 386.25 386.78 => 11.75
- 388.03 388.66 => 9.189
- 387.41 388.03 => 11.13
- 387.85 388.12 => 11.14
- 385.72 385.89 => 10.58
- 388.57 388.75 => 8.841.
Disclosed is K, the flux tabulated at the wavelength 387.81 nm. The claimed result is 11.16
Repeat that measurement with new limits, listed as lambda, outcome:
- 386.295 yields 11.75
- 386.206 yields 11.36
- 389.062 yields 9.194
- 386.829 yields 12.43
